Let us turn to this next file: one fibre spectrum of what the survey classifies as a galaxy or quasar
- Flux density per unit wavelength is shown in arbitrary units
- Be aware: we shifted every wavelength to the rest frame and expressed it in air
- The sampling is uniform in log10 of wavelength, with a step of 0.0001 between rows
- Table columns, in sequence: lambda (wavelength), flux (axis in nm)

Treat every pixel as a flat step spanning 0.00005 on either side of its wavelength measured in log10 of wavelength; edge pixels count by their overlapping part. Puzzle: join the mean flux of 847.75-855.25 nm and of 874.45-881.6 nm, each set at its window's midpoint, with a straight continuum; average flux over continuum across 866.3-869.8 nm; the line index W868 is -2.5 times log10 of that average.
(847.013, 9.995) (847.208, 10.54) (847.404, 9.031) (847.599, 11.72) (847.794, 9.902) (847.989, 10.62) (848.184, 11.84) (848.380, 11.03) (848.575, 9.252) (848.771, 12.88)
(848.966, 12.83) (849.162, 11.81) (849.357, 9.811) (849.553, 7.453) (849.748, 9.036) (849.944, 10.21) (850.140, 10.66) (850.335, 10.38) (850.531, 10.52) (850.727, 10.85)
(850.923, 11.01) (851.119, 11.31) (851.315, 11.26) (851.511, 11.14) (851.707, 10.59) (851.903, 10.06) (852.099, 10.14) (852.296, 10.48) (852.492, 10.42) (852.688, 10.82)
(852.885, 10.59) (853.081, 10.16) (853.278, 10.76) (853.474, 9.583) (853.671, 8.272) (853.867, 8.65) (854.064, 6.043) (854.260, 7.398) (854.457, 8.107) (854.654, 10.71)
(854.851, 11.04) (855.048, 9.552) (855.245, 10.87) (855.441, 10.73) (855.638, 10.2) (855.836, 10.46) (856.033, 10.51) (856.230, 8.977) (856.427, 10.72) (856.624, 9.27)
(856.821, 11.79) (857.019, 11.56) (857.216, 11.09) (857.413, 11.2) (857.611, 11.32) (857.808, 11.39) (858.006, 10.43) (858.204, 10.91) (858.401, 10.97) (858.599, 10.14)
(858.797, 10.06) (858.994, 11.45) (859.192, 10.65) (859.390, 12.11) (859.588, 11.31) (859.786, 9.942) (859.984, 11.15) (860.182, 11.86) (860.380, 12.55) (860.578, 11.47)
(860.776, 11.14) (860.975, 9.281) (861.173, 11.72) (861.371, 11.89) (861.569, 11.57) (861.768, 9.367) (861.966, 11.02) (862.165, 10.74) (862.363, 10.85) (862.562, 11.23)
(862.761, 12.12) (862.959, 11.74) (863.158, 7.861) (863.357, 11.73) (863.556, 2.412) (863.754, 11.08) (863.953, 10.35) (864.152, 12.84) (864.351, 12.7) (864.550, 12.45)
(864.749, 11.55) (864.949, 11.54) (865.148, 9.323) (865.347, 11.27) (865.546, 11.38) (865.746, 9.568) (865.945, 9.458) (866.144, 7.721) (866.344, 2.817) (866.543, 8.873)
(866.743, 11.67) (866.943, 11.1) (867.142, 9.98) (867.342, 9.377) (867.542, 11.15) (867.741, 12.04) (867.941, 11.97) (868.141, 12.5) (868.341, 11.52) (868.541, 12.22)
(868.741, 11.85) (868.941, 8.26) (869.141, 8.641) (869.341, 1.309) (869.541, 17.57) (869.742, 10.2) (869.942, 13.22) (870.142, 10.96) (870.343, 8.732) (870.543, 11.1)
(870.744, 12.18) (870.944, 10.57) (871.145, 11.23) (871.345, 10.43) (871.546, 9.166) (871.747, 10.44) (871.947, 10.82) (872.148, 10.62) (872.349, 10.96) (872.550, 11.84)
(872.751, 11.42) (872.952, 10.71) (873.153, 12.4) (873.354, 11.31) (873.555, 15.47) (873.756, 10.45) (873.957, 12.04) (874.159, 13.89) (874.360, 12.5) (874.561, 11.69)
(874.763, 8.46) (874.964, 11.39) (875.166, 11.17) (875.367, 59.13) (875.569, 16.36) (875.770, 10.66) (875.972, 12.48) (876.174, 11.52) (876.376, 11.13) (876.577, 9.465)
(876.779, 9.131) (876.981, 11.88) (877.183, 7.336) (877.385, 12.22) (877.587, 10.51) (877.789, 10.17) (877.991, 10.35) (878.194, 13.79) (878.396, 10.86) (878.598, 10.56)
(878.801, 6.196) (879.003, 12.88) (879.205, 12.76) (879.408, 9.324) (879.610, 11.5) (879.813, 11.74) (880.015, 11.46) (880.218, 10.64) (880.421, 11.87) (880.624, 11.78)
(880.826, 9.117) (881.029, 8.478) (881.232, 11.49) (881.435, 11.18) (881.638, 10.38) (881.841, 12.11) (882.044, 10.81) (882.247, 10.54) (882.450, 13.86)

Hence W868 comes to 0.12 mag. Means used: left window 10.2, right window 12.3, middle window 10.3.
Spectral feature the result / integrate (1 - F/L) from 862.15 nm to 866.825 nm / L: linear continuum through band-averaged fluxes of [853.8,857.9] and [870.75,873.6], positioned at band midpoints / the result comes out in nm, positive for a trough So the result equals 0.240 nm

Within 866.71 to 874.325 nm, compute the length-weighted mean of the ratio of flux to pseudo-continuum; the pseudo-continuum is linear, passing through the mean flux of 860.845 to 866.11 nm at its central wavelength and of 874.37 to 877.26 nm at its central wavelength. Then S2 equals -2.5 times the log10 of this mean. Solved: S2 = 0.153 mag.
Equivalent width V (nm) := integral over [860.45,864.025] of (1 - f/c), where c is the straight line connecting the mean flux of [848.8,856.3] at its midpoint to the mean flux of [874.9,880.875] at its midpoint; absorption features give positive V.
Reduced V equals 0.21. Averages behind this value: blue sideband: 10.1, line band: 10.4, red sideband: 12.7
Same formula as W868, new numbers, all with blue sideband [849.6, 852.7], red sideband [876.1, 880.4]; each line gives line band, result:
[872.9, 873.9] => -0.14 mag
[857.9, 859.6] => -0.03 mag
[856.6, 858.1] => -0.05 mag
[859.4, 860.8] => -0.08 mag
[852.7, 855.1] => 0.14 mag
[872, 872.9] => -0.05 mag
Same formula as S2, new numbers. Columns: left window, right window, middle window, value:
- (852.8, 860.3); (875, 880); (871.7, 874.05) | 0.08 mag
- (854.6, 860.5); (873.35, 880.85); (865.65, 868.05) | 0.20 mag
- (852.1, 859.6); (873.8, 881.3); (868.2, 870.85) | 0.09 mag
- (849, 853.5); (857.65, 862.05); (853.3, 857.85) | 0.08 mag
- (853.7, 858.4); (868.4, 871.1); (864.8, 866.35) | 0.09 mag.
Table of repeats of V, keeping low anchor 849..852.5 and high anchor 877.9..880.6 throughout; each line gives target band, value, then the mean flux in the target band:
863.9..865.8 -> -0.11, 11.4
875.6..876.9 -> 0.00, 11.1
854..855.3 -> 0.17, 9.12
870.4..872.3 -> 0.04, 10.7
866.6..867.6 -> 0.02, 10.6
